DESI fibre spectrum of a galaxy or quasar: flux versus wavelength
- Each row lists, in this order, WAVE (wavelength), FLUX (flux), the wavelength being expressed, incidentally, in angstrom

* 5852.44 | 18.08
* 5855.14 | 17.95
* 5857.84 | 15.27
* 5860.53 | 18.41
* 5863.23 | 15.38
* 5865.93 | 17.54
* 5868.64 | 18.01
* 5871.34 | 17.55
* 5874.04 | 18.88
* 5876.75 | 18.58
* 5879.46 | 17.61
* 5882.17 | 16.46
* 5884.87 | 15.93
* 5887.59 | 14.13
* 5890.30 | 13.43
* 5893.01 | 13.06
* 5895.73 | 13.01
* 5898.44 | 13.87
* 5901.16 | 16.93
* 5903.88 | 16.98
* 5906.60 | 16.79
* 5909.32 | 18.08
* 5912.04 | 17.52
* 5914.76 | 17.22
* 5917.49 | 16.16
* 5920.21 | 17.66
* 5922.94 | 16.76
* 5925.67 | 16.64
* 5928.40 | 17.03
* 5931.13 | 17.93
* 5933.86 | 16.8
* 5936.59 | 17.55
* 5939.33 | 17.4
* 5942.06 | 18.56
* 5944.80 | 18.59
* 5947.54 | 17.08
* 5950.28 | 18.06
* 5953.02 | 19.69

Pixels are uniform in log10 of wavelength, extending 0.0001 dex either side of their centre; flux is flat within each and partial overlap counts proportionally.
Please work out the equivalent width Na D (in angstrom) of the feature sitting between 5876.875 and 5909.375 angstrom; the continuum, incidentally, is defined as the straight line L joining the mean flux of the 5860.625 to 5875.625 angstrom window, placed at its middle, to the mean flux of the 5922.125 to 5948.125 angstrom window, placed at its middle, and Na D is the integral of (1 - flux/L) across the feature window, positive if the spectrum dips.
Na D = 3.69 angstrom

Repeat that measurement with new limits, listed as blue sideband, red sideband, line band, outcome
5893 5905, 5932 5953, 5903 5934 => -1.8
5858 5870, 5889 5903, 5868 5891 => -1.5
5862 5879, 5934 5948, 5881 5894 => 2.3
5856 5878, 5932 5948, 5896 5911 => 1.1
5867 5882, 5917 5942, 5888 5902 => 3.0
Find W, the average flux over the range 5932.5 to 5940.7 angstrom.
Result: 17.3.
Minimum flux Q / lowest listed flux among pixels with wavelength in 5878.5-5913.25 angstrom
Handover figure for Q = 13.01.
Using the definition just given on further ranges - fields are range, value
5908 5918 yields 16.16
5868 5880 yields 17.55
